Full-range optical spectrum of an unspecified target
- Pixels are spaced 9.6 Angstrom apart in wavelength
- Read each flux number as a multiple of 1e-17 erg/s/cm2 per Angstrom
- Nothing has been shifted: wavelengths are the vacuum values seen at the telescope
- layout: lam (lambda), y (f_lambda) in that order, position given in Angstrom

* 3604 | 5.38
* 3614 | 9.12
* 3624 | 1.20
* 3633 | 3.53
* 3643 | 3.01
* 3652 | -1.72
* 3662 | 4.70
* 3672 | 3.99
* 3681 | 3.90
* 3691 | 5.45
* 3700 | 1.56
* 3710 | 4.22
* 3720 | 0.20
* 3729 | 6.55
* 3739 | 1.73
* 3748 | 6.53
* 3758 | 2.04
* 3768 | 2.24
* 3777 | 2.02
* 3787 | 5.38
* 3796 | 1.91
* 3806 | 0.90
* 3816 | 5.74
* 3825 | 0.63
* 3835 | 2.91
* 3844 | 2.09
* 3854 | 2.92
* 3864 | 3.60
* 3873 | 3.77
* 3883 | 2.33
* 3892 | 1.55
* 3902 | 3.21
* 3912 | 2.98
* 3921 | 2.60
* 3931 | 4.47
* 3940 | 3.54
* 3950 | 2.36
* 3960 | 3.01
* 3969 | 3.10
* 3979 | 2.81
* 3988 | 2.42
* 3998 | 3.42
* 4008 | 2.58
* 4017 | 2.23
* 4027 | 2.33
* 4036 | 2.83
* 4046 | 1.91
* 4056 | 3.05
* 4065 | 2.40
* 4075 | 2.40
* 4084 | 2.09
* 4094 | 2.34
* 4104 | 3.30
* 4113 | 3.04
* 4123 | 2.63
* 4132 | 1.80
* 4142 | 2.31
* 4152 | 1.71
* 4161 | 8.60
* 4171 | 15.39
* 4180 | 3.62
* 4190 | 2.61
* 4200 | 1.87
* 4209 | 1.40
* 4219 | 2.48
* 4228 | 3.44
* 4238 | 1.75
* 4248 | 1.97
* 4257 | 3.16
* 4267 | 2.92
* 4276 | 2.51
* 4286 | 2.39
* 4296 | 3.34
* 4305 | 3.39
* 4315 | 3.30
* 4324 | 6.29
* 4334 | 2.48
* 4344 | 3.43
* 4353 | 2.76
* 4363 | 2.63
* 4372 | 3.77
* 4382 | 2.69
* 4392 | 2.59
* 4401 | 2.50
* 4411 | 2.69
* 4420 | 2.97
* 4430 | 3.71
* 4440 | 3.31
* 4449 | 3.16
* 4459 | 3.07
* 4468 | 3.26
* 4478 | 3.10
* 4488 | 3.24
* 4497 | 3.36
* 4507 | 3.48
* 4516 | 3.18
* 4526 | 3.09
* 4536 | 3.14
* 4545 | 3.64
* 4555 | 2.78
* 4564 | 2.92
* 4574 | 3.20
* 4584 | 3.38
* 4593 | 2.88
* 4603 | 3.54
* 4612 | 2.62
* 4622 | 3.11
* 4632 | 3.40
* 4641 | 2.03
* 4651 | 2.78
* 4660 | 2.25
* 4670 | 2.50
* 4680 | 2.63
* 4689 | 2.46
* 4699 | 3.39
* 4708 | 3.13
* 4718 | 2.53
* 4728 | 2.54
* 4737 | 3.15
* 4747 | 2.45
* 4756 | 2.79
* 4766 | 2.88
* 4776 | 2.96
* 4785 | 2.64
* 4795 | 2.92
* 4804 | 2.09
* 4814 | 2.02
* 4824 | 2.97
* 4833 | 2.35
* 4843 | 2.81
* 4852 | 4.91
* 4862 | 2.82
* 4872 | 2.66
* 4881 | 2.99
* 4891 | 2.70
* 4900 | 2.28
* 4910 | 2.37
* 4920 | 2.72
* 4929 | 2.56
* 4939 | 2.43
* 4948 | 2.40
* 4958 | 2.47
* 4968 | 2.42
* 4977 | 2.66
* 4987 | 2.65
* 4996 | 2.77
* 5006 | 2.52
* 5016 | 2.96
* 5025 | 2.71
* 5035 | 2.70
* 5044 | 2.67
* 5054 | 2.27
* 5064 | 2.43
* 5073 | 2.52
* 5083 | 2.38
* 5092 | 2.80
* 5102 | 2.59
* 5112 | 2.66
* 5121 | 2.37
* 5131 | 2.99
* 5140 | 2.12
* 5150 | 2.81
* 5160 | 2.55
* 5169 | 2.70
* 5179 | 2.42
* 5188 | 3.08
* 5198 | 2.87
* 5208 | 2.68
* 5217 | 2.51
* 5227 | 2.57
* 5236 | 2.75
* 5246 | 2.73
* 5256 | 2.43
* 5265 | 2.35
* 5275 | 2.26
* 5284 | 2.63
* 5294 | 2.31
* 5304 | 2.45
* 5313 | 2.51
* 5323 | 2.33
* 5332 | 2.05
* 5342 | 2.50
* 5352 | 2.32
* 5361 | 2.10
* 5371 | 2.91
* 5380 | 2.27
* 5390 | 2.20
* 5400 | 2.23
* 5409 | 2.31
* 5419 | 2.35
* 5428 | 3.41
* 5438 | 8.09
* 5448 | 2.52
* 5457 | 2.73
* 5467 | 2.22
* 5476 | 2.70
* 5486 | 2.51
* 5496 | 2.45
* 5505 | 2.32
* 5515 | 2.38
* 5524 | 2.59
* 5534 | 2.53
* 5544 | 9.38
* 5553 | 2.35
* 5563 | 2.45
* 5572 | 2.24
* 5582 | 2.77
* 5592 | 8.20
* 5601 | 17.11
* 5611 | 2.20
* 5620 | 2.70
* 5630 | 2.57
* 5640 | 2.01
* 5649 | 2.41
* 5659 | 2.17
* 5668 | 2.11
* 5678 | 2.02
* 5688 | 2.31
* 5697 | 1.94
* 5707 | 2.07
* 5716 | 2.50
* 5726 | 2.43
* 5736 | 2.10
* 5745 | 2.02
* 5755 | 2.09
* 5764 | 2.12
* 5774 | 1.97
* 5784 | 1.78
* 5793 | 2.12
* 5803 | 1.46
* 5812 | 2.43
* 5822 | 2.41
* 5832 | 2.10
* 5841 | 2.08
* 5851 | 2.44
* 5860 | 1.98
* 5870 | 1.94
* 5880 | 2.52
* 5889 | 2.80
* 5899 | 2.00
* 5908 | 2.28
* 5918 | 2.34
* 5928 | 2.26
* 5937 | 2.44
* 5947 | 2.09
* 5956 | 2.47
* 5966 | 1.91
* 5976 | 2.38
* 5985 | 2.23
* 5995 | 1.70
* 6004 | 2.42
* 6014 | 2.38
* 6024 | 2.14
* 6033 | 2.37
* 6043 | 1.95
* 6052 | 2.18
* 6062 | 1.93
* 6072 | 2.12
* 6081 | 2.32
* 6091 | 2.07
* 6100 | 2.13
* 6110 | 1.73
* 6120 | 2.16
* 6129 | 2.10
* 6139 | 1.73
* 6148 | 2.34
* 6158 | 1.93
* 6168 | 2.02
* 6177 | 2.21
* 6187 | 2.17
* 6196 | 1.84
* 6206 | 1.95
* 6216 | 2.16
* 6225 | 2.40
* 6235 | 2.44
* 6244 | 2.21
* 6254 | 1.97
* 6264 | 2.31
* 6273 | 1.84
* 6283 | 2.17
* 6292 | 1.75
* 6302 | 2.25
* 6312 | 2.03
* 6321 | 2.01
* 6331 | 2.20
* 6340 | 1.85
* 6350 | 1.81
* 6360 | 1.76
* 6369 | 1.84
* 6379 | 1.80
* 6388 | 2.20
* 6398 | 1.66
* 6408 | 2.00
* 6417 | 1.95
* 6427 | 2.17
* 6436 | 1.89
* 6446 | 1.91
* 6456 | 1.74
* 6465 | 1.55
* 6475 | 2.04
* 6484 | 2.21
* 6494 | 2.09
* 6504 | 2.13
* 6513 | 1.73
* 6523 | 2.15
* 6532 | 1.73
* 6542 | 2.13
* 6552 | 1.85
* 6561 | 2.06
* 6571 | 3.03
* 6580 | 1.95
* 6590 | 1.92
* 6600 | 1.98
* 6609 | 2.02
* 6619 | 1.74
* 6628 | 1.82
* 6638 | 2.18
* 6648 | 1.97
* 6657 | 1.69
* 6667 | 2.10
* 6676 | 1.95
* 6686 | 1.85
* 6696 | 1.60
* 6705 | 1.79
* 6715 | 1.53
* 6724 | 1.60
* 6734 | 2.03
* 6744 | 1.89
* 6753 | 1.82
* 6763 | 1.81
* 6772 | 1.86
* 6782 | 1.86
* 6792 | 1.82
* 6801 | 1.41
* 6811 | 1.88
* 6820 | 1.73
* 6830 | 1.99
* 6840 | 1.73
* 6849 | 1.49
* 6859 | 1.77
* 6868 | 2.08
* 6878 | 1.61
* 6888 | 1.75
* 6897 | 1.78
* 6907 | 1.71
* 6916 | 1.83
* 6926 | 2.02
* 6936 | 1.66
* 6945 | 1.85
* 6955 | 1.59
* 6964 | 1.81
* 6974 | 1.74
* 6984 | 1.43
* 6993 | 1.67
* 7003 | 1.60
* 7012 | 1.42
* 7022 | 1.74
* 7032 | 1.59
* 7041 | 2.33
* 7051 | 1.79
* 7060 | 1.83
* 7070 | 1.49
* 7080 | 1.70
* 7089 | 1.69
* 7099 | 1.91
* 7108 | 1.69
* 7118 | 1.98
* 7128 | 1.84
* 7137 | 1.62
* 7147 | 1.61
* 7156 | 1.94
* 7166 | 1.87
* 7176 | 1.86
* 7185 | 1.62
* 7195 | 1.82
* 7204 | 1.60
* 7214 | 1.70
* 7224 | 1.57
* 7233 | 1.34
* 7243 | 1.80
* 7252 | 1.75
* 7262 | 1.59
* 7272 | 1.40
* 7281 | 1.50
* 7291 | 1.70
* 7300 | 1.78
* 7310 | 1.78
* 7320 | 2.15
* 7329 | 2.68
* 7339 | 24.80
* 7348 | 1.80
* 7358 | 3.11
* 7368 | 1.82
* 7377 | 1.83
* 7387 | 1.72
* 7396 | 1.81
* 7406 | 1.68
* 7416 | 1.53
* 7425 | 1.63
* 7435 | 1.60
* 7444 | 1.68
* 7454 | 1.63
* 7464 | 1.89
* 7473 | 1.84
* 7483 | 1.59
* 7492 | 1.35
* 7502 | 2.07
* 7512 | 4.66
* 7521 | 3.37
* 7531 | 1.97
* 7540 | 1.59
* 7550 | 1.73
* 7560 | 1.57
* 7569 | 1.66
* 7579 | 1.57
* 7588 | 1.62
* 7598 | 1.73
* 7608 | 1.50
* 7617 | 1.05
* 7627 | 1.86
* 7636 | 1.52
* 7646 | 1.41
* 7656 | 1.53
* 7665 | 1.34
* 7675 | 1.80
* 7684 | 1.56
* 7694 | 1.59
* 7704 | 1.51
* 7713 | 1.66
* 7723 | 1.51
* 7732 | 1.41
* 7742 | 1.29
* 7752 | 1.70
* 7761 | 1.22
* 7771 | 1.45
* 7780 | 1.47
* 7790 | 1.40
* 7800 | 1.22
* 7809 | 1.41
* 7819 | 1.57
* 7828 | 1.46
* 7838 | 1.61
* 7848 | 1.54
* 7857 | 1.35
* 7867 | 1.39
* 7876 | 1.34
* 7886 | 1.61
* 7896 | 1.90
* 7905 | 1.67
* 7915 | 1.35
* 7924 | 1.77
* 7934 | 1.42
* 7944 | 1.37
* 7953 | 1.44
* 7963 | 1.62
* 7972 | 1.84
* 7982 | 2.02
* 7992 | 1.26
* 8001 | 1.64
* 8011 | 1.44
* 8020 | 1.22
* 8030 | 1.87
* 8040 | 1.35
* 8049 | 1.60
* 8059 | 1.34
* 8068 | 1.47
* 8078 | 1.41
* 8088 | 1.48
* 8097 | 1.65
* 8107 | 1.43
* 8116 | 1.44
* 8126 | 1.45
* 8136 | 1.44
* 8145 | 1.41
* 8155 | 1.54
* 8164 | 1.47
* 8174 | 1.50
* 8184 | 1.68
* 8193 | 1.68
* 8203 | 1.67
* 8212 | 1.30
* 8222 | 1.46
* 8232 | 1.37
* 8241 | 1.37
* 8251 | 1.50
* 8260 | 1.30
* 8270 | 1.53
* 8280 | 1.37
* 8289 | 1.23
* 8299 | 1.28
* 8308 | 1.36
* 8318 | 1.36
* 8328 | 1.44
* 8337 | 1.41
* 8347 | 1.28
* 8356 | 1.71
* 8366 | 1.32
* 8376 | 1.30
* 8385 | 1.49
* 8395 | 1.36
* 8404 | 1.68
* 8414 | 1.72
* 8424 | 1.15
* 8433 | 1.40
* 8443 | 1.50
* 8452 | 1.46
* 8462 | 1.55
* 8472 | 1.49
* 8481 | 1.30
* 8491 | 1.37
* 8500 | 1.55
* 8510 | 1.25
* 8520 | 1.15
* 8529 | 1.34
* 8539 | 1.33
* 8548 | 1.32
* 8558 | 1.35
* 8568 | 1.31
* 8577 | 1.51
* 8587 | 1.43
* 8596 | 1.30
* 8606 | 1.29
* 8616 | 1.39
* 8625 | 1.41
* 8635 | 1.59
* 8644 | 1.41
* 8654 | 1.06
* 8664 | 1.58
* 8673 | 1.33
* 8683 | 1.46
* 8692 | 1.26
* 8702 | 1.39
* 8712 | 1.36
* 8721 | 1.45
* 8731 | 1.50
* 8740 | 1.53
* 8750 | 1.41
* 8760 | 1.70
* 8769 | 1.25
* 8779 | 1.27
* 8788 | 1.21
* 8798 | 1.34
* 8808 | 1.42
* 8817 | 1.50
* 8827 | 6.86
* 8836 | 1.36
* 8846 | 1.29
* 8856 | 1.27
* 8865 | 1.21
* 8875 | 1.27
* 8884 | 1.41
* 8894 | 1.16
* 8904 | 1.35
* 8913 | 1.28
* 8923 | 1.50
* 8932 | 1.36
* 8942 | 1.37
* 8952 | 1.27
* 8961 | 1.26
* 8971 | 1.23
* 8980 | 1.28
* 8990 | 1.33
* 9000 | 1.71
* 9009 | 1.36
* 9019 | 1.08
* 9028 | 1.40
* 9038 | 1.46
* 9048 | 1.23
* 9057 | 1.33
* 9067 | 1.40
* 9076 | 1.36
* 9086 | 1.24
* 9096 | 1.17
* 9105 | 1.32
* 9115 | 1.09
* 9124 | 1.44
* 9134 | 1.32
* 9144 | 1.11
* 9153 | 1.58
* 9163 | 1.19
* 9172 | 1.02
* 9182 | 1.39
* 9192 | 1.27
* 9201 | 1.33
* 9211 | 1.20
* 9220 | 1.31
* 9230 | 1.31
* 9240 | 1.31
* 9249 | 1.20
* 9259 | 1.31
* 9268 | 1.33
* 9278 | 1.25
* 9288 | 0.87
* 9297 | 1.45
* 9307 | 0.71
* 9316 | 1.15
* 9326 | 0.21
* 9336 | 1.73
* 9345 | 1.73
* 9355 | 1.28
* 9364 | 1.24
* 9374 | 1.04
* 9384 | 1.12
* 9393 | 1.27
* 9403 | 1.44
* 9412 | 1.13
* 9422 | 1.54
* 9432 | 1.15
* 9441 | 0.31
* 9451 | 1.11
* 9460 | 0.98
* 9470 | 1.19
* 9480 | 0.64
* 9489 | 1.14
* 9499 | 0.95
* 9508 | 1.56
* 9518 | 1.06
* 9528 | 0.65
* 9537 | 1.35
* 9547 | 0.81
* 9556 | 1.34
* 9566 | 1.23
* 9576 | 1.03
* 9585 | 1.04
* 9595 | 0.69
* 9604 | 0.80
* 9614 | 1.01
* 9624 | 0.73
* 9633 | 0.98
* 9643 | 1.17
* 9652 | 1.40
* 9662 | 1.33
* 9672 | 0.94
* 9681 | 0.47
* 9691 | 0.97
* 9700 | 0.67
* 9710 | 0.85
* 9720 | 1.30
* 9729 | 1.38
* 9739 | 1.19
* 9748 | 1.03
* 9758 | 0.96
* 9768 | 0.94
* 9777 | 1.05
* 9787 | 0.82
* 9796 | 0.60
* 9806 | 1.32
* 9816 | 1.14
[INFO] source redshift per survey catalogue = 0.12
